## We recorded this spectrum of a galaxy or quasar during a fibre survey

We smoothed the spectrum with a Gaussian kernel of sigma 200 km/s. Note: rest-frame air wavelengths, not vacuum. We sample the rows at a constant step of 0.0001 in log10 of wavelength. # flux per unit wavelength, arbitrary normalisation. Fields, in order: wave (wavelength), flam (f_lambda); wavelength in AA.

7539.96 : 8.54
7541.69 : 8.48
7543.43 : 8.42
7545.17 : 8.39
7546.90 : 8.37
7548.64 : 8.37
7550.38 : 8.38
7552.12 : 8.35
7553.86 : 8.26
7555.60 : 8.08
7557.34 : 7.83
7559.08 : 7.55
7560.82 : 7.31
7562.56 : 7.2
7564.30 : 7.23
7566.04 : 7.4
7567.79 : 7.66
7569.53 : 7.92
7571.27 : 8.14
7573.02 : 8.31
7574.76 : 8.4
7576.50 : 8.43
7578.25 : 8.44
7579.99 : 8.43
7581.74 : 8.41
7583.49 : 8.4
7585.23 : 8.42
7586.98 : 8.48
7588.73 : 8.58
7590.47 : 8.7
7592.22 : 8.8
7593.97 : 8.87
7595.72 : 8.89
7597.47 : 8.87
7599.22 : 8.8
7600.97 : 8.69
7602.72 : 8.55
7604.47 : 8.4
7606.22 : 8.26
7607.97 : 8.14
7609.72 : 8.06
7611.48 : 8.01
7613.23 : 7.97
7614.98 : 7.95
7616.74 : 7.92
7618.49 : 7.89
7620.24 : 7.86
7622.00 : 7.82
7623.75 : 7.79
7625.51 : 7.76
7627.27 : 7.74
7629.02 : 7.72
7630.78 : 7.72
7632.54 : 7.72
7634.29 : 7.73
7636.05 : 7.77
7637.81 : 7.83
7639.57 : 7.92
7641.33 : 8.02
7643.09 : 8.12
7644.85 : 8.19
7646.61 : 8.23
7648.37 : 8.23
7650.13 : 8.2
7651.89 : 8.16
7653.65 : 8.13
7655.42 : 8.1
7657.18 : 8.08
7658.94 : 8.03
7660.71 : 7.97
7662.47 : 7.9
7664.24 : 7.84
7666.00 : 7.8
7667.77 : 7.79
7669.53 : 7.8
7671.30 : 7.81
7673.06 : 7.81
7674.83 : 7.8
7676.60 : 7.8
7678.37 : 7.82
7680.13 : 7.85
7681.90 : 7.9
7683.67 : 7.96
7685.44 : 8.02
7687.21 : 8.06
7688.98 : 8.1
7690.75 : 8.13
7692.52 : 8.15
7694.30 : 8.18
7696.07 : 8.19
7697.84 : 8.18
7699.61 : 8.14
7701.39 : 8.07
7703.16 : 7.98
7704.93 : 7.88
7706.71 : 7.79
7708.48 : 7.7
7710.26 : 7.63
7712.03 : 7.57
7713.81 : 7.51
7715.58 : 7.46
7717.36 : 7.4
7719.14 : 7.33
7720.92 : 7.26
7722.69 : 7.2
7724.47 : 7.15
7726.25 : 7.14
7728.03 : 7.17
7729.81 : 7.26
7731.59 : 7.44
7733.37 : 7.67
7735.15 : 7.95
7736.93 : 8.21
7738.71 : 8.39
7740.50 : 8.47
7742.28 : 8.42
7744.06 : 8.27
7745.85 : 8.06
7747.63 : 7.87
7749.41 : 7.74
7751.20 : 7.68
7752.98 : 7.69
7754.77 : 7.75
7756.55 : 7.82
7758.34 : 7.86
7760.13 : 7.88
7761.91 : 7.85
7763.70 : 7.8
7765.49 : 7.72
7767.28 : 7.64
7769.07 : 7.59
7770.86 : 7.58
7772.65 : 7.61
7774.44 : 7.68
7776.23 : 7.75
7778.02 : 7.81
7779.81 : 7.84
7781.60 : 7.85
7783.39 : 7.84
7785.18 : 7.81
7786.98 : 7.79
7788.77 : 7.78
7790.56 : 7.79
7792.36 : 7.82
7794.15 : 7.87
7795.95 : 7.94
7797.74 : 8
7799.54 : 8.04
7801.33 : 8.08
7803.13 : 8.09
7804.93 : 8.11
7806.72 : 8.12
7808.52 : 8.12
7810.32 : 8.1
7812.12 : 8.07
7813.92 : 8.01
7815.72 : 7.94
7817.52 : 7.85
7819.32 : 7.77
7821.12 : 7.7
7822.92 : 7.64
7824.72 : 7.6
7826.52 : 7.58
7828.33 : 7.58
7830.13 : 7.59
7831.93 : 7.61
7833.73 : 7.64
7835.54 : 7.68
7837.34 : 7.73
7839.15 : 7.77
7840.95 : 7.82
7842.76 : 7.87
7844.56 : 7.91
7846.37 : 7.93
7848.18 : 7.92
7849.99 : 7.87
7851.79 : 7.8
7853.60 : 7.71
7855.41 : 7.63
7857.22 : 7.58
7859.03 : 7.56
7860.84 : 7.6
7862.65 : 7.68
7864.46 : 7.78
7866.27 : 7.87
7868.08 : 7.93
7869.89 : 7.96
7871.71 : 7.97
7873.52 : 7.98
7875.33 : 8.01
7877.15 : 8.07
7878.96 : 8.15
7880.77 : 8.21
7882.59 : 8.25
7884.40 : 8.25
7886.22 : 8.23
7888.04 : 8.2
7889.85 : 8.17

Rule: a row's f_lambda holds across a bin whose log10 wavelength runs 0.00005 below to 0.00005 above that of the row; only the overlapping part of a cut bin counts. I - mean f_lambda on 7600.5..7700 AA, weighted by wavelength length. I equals 7.99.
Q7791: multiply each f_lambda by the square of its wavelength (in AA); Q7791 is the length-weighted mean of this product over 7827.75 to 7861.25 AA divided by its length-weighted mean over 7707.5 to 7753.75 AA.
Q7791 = 1.04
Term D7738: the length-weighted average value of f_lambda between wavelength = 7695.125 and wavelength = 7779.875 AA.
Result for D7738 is 7.75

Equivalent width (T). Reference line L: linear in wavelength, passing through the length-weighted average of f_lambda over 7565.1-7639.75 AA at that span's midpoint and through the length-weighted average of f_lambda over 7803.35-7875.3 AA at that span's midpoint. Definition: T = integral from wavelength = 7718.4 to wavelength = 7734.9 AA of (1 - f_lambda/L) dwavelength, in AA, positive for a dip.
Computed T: 1.4 AA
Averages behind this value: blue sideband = 8.18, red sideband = 7.81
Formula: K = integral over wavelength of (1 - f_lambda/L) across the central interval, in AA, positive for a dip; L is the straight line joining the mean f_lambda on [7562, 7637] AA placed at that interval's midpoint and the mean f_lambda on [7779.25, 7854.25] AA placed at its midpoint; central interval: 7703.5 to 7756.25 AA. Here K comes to 1.8 AA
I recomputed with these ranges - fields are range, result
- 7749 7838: 7.81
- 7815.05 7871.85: 7.75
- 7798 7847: 7.85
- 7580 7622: 8.38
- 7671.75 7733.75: 7.74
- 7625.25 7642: 7.79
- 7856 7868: 7.7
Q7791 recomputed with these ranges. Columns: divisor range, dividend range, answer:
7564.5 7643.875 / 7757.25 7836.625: 1.01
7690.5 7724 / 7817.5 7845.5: 1.03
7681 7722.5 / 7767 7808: 1.02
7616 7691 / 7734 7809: 1.03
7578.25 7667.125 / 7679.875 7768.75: 0.98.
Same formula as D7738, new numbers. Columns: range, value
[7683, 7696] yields 8.09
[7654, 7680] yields 7.89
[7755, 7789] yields 7.76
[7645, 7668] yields 8.05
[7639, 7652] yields 8.14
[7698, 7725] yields 7.63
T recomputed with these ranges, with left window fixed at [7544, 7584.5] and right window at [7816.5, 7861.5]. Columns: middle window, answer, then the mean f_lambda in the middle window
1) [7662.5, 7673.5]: 0.2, 7.82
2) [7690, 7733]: 1.2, 7.66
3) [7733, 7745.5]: -0.6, 8.21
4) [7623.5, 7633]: 0.3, 7.73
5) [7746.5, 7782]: 0.3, 7.75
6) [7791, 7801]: -0.2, 7.94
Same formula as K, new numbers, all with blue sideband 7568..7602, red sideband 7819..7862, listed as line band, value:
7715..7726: 1.1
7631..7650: 0.8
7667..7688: 0.9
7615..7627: 0.8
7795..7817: -0.6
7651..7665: 0.4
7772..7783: 0.2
